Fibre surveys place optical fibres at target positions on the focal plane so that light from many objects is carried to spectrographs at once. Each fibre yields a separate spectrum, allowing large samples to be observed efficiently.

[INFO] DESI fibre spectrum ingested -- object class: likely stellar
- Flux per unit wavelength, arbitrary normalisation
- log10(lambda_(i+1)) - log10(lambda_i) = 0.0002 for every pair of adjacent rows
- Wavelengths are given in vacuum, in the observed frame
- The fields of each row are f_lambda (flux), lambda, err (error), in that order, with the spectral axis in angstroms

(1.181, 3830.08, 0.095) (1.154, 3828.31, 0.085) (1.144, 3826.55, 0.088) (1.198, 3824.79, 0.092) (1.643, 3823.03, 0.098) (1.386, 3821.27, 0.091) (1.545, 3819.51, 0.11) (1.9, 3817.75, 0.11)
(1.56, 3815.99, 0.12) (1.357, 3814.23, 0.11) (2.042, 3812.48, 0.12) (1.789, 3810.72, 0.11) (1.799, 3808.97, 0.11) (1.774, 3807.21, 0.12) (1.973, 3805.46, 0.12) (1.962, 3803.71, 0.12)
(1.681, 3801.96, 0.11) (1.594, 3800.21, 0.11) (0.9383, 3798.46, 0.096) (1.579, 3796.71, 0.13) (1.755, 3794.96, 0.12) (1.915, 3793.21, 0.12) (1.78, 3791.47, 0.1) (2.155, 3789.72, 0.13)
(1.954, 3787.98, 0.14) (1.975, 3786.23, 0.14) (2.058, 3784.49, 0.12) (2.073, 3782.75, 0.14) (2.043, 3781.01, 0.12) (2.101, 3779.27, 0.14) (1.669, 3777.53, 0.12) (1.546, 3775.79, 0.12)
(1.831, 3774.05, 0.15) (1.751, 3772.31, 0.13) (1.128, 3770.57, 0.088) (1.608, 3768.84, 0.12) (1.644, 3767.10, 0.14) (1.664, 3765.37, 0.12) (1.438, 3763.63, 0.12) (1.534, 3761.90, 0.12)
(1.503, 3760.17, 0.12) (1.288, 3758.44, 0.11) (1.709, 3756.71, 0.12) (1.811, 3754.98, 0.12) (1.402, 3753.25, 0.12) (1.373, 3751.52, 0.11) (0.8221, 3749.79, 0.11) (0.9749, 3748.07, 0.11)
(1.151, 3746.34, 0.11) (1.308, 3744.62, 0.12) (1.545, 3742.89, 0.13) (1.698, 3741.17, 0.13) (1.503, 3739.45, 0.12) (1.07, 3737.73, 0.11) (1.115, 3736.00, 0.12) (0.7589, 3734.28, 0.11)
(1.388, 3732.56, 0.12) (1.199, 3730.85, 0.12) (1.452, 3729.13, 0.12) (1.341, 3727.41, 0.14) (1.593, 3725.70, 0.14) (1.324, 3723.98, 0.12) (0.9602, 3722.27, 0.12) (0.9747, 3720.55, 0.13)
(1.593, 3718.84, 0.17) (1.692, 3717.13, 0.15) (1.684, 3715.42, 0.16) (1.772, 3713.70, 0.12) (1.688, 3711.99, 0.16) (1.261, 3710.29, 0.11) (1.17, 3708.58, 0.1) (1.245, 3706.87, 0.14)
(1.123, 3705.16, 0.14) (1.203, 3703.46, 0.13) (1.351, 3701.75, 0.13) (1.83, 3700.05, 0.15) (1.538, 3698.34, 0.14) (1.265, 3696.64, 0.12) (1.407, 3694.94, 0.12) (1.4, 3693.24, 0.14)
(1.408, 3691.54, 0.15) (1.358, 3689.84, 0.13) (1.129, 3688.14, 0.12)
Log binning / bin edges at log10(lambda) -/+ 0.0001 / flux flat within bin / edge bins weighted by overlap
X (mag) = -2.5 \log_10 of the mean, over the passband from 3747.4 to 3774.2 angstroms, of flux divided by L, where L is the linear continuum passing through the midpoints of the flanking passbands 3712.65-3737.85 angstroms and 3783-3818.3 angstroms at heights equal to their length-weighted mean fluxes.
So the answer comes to 0.063 mag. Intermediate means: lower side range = 1.34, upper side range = 1.78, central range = 1.46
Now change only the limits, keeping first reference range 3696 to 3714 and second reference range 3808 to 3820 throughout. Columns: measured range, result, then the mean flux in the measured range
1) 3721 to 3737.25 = 0.19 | 1.23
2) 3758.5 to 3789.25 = -0.08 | 1.73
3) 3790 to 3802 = 0.02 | 1.63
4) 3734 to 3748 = 0.18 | 1.27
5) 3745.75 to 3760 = 0.16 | 1.33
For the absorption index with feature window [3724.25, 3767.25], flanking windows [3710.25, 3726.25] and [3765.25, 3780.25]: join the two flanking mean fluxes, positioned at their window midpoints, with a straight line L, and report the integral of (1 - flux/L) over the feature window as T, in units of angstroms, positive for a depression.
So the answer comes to 5.4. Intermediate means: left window 1.46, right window 1.66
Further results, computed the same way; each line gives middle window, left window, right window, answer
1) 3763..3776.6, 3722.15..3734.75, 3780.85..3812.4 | 0.3 angstroms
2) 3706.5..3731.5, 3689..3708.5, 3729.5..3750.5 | -2.0 angstroms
